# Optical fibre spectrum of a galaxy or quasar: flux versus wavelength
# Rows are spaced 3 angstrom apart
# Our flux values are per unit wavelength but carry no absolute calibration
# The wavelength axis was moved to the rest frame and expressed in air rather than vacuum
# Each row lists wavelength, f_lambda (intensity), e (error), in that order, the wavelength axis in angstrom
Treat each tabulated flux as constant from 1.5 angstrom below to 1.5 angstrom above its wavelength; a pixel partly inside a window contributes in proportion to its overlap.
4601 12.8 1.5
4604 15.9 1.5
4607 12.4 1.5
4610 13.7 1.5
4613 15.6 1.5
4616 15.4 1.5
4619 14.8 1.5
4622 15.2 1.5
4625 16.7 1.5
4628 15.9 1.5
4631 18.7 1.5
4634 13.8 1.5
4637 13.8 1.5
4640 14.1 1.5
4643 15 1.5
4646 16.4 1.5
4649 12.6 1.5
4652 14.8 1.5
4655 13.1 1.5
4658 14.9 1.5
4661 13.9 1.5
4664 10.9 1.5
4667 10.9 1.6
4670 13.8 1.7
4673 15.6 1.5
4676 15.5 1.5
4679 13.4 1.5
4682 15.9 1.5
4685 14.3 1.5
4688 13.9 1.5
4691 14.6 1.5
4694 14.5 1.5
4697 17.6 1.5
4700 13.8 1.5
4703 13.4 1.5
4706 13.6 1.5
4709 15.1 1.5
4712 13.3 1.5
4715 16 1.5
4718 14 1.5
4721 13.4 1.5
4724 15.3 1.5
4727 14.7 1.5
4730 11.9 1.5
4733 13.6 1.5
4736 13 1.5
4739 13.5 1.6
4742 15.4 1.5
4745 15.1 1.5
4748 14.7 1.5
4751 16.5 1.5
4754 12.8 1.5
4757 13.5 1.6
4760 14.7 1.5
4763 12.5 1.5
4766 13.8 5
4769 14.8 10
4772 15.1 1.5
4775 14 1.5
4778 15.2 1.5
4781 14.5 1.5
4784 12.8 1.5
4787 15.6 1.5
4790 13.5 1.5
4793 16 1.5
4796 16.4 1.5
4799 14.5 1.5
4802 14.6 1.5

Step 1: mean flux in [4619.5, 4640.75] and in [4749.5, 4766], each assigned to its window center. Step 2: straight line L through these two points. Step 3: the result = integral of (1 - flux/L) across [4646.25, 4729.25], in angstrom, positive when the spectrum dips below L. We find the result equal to 3.4 angstrom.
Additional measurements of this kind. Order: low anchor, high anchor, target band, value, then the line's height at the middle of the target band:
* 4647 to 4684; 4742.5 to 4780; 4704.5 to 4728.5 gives -0.49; 14.1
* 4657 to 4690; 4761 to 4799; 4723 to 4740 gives 0.73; 14.2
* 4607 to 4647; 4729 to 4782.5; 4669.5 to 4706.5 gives 0.13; 14.7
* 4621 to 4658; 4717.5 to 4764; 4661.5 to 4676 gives 1.54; 14.7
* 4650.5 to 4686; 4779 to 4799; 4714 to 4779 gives 1.12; 14.5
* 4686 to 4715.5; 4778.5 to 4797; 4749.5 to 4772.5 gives 0.82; 14.7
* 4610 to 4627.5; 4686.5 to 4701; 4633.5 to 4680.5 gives 3.87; 15.2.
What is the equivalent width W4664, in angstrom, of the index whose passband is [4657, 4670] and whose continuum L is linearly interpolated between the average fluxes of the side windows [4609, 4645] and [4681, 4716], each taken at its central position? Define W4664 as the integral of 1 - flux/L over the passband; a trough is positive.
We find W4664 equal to 2.0 angstrom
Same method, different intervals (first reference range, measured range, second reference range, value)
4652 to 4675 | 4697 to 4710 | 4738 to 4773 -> -0.5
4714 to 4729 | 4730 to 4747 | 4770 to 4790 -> 0.7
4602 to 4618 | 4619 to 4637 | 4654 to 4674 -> -2.1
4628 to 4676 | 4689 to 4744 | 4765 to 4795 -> 0.6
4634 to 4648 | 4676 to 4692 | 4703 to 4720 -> -0.1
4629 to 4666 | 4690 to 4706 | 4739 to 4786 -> -0.4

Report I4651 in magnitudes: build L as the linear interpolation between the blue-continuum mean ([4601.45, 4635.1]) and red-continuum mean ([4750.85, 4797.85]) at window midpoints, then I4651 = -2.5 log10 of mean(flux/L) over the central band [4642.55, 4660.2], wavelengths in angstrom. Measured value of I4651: 0.05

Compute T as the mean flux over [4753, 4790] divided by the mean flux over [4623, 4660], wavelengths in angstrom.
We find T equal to 0.94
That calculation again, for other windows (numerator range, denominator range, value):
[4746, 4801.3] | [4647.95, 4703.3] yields 1.03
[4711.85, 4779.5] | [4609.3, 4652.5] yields 0.94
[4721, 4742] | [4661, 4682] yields 1.01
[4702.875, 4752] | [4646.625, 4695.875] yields 1.02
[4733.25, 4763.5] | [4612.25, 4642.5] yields 0.92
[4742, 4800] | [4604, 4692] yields 1.00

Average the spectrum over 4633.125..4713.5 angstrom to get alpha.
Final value 14.2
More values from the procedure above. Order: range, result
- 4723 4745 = 14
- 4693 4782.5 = 14.3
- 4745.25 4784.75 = 14.3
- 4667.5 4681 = 14.4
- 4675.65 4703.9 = 14.7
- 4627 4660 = 14.8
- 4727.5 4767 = 13.9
